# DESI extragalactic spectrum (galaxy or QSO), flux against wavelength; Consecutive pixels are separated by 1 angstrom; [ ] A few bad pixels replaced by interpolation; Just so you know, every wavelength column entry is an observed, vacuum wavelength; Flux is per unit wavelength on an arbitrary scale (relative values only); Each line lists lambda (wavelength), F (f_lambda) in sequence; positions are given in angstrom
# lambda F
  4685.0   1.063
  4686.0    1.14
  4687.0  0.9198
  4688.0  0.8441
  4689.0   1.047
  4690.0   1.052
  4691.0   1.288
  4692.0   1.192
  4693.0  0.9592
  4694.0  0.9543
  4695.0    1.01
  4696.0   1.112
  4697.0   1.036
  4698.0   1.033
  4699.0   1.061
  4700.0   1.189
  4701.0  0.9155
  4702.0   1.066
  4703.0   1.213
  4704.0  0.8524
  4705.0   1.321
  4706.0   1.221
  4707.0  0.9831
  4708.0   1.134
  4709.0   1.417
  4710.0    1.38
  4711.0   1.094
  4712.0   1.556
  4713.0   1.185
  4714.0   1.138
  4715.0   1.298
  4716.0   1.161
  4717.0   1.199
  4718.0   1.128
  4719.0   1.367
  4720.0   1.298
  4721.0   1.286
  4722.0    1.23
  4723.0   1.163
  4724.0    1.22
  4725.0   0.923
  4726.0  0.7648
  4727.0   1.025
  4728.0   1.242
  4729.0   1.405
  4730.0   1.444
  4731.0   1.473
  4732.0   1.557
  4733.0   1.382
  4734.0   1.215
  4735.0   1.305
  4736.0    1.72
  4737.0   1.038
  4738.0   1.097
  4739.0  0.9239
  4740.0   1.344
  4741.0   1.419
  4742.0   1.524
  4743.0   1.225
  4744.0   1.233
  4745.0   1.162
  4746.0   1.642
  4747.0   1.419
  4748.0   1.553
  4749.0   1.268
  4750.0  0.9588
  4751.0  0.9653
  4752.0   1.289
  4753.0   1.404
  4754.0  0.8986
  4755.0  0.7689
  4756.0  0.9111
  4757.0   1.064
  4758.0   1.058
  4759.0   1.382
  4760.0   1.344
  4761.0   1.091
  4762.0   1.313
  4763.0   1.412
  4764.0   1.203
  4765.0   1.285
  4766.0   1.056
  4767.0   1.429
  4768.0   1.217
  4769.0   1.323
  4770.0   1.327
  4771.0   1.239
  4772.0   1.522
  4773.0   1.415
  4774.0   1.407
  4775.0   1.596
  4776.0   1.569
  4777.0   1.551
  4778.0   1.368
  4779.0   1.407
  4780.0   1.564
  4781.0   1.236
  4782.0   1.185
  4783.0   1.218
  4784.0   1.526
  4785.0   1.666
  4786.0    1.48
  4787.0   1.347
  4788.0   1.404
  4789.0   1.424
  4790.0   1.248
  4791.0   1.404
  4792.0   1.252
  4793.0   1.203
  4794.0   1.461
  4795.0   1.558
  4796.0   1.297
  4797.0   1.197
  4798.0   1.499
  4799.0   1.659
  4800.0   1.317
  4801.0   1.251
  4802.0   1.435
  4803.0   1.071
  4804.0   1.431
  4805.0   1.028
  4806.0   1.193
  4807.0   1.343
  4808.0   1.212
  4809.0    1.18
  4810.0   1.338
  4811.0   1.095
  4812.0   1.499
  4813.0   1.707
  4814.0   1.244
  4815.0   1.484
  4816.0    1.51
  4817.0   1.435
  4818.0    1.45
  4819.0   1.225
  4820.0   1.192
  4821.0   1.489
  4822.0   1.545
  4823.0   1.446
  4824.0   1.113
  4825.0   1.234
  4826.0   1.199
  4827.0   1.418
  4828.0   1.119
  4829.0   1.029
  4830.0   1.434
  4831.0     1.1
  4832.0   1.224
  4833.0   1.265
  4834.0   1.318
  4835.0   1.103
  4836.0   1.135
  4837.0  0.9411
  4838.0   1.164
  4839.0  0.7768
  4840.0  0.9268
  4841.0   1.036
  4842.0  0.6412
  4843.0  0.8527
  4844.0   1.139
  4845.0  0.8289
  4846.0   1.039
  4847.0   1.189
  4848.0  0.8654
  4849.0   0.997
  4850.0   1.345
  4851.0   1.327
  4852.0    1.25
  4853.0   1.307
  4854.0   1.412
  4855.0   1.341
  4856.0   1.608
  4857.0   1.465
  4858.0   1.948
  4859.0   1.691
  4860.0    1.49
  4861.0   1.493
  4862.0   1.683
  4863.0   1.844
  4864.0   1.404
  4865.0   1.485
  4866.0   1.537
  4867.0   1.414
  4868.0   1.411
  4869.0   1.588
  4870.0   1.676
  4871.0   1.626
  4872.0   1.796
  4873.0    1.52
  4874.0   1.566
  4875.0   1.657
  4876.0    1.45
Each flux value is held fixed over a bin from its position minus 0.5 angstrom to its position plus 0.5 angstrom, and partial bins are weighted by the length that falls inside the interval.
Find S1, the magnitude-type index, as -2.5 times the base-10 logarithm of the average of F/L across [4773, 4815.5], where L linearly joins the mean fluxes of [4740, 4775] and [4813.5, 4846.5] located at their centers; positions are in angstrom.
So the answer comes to -0.12 mag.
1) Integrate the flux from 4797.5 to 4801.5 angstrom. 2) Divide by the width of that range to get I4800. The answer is 1.43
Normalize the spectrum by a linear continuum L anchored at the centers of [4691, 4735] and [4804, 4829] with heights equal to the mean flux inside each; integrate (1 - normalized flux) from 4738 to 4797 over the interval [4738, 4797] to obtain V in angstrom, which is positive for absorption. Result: -2.4 angstrom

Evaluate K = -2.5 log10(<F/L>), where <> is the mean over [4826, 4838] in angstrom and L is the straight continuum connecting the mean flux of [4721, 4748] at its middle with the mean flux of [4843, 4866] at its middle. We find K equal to 0.14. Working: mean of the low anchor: 1.28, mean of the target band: 1.19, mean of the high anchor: 1.36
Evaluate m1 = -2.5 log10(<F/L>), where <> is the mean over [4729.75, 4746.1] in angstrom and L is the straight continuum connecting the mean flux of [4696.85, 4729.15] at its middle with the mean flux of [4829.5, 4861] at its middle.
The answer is -0.13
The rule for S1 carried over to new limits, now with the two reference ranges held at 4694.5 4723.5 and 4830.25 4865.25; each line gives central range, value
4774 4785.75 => -0.19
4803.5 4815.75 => -0.08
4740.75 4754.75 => -0.07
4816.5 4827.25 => -0.09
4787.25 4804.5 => -0.12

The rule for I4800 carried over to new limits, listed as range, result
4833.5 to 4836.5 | 1.19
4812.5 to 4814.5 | 1.48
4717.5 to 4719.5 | 1.25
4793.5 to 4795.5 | 1.51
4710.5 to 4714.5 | 1.24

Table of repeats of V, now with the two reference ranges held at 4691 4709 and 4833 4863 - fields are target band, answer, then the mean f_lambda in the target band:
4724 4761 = -3.3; 1.23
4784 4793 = -1.7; 1.4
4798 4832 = -3.4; 1.32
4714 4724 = -1.1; 1.23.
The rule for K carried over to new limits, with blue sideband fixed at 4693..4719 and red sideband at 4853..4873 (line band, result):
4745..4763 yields 0.06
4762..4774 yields 0.00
